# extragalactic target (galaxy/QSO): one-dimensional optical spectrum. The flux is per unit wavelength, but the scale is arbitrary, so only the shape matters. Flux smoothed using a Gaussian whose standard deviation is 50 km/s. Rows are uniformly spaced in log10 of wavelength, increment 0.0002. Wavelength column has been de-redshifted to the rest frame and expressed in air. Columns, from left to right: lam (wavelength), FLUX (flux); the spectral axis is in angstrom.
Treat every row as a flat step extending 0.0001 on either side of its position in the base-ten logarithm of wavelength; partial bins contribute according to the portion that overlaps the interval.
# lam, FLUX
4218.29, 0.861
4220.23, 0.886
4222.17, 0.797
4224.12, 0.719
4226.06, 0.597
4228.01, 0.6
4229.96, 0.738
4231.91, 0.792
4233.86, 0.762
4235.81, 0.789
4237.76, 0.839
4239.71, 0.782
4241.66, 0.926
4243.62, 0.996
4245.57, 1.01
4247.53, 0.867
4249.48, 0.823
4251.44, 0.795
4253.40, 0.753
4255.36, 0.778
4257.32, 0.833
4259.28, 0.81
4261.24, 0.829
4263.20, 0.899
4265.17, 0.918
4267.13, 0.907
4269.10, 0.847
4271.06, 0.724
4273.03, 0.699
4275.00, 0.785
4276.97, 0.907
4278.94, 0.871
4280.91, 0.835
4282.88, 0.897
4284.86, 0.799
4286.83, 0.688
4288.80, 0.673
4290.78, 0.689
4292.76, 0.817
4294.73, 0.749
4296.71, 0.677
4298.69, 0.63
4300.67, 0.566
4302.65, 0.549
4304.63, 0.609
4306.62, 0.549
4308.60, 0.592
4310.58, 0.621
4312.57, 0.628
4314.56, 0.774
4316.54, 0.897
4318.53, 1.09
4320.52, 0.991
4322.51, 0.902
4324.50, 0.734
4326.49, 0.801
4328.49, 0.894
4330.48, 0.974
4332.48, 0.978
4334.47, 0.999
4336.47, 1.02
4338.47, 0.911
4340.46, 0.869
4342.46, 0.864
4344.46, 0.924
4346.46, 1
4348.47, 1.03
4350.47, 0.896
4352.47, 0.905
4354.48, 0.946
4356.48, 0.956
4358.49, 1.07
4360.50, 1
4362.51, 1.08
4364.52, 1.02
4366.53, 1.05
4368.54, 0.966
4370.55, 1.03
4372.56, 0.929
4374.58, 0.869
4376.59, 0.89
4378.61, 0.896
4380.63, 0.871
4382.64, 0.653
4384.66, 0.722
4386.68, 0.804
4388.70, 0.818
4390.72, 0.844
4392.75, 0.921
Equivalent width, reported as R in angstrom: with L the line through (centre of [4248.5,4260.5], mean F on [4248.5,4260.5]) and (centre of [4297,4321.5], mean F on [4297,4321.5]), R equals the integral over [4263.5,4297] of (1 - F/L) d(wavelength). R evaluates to -1.8 angstrom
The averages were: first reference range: 0.8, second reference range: 0.707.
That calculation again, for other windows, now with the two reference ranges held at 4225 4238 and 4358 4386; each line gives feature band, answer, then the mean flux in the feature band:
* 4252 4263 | -0.6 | 0.808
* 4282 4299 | 1.5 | 0.738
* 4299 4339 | 2.5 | 0.8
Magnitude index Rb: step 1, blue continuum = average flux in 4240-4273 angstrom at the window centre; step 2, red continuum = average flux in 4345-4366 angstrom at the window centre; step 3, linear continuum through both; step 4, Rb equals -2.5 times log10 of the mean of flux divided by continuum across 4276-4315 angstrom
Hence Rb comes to 0.27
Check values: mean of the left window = 0.851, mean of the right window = 0.99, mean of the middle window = 0.705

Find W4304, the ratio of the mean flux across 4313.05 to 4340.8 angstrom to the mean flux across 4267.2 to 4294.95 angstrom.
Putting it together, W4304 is 1.16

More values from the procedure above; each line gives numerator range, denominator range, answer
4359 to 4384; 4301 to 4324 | 1.27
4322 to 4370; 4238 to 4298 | 1.16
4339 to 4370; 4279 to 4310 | 1.40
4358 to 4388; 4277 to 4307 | 1.28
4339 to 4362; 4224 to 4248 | 1.19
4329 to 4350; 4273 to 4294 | 1.21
